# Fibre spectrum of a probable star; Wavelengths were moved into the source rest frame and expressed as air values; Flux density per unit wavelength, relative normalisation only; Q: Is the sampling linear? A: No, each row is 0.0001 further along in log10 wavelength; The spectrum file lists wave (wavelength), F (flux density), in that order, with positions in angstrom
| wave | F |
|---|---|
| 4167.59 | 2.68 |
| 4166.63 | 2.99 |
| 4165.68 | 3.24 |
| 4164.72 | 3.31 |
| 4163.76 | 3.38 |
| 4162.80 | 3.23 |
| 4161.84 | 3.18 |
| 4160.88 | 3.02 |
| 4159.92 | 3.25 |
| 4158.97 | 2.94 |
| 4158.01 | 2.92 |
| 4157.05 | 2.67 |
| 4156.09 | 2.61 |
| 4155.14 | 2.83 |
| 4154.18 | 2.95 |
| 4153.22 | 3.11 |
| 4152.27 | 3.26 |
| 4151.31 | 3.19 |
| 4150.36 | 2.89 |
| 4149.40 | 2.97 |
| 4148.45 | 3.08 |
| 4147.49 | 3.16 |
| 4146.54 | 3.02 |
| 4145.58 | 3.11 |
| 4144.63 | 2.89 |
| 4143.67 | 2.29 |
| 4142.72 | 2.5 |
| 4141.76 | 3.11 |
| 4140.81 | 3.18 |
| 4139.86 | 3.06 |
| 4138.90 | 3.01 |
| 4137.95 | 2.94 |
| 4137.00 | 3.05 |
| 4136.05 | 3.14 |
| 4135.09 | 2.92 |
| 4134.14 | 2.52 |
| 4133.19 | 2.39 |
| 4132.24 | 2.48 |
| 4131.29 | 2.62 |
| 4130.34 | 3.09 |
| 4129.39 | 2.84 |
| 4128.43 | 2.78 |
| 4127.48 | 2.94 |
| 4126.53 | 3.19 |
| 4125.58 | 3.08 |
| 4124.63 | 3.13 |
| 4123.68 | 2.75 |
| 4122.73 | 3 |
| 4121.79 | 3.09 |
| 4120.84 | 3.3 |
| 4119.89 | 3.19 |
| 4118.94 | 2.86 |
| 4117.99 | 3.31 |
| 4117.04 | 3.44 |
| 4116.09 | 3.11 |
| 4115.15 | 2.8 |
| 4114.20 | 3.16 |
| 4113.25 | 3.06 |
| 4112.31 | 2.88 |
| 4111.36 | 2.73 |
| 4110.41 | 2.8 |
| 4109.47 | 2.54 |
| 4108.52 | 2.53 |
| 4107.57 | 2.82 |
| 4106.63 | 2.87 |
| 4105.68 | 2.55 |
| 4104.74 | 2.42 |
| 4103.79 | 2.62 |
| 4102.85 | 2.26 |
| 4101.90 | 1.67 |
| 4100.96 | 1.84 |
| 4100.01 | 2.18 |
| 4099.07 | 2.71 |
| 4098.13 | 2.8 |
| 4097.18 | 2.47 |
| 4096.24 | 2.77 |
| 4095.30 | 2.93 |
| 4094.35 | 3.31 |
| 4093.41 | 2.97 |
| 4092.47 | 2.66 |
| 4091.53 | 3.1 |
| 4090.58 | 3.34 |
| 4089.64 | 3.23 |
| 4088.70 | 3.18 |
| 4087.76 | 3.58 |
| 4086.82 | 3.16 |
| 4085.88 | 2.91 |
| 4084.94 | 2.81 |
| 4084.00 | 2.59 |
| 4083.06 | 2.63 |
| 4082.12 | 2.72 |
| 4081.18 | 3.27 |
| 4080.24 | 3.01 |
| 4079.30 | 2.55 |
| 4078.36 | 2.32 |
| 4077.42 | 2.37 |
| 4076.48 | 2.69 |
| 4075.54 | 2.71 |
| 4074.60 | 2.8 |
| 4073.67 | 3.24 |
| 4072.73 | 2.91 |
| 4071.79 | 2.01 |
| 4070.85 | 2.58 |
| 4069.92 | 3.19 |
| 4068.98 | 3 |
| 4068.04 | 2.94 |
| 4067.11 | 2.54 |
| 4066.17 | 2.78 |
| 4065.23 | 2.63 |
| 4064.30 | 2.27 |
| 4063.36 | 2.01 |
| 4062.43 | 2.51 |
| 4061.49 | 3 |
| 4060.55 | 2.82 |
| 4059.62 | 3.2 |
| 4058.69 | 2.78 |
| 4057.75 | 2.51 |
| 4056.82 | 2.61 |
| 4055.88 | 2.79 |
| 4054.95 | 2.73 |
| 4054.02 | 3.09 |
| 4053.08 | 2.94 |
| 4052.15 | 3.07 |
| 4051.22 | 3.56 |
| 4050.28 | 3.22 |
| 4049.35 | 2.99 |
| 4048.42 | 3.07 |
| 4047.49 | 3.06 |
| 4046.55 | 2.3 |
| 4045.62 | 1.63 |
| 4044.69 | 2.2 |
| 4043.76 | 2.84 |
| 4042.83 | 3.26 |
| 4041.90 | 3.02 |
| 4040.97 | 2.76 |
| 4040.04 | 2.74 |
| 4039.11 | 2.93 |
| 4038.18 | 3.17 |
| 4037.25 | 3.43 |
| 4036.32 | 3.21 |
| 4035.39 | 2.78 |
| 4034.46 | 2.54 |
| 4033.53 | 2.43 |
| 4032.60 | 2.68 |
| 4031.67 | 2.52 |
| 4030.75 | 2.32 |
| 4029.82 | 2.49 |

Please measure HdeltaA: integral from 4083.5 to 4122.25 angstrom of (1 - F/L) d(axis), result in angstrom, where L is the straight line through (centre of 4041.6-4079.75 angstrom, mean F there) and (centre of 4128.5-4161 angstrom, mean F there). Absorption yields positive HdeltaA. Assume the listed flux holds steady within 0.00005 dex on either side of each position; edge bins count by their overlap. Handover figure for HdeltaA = -0.2 angstrom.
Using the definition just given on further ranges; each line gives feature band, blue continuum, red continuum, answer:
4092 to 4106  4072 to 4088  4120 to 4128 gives 1.8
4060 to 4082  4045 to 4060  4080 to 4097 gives 1.6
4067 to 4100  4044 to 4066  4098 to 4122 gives -1.3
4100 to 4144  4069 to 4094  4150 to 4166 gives 2.3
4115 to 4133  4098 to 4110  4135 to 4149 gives -1.9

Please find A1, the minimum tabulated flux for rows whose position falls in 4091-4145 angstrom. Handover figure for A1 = 1.67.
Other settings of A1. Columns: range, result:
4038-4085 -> 1.63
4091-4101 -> 1.84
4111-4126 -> 2.73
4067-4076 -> 2.01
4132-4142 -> 2.39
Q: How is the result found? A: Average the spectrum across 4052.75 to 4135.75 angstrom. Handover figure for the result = 2.8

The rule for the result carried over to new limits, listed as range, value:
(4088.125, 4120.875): 2.81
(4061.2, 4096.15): 2.82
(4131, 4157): 2.9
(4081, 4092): 3.04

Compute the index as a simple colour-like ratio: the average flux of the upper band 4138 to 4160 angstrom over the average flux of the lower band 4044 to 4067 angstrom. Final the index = 1.1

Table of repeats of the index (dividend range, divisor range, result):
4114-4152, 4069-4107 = 1.08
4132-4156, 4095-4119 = 1.08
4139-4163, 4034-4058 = 1.04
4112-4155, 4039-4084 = 1.08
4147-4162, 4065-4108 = 1.09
